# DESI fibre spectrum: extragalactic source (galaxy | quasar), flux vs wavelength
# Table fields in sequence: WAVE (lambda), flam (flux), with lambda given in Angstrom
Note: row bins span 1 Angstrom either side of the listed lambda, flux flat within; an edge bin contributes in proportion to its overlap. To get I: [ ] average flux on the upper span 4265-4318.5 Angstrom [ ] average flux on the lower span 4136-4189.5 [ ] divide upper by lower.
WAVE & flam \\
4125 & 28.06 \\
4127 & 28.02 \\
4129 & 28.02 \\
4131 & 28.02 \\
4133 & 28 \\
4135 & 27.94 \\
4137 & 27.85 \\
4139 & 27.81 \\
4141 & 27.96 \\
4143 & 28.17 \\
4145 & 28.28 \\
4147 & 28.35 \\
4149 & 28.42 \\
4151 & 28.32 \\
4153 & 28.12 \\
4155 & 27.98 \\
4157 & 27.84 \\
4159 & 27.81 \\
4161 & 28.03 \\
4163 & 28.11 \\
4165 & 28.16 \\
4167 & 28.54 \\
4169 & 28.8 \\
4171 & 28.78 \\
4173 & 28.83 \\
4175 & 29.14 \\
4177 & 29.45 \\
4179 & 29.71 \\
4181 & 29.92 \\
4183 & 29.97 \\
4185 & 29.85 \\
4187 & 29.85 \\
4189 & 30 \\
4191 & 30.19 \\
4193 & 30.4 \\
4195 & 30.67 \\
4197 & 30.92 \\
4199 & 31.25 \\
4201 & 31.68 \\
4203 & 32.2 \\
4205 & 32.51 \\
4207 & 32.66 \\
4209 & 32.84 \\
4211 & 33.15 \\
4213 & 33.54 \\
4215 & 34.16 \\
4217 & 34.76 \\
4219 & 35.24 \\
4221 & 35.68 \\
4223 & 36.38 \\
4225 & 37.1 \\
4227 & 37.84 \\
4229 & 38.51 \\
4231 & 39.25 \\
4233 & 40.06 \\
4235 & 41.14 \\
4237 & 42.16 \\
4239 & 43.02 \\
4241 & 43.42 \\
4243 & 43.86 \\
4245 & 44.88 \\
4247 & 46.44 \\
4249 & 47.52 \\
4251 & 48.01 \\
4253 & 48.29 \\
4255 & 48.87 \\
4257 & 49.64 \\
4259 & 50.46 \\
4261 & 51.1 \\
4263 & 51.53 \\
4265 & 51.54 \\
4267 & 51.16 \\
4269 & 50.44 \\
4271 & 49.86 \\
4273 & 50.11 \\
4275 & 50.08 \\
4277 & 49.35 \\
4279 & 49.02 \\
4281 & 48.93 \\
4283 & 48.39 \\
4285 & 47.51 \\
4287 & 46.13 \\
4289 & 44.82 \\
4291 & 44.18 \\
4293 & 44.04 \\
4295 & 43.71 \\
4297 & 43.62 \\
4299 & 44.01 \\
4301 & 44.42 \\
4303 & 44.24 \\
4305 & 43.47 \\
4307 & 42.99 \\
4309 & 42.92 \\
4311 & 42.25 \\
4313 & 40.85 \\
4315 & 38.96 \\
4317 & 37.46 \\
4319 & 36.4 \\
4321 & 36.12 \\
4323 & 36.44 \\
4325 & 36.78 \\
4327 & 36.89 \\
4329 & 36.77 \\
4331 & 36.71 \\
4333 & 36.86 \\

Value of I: 1.59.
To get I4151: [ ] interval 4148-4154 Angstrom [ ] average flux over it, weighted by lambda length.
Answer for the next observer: 28.3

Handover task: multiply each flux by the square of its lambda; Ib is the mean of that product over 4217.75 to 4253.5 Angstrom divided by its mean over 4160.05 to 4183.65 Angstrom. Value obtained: 1.5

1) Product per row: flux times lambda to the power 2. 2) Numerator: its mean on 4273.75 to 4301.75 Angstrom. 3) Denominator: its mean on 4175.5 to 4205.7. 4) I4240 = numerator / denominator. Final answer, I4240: 1.59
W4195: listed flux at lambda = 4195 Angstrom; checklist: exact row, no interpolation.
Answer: 30.67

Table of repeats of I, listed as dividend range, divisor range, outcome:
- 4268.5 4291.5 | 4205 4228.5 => 1.39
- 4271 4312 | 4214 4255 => 1.12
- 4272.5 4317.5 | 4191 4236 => 1.30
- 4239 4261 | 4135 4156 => 1.68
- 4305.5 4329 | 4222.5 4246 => 0.96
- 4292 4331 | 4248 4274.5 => 0.81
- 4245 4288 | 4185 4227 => 1.50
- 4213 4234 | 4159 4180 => 1.28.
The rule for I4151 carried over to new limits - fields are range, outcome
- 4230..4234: 39.7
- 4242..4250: 45.7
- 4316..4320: 36.9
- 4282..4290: 46.7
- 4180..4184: 29.9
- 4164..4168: 28.4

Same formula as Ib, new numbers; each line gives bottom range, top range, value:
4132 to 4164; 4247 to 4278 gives 1.87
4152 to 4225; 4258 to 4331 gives 1.51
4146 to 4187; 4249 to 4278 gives 1.82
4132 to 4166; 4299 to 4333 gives 1.53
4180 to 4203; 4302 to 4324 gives 1.39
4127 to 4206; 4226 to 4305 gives 1.66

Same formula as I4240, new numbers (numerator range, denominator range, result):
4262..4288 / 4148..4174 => 1.85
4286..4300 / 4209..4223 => 1.34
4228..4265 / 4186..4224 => 1.43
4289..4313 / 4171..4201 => 1.53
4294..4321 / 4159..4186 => 1.53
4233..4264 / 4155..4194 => 1.65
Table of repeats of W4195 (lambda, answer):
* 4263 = 51.53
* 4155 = 27.98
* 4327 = 36.89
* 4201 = 31.68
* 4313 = 40.85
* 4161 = 28.03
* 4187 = 29.85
